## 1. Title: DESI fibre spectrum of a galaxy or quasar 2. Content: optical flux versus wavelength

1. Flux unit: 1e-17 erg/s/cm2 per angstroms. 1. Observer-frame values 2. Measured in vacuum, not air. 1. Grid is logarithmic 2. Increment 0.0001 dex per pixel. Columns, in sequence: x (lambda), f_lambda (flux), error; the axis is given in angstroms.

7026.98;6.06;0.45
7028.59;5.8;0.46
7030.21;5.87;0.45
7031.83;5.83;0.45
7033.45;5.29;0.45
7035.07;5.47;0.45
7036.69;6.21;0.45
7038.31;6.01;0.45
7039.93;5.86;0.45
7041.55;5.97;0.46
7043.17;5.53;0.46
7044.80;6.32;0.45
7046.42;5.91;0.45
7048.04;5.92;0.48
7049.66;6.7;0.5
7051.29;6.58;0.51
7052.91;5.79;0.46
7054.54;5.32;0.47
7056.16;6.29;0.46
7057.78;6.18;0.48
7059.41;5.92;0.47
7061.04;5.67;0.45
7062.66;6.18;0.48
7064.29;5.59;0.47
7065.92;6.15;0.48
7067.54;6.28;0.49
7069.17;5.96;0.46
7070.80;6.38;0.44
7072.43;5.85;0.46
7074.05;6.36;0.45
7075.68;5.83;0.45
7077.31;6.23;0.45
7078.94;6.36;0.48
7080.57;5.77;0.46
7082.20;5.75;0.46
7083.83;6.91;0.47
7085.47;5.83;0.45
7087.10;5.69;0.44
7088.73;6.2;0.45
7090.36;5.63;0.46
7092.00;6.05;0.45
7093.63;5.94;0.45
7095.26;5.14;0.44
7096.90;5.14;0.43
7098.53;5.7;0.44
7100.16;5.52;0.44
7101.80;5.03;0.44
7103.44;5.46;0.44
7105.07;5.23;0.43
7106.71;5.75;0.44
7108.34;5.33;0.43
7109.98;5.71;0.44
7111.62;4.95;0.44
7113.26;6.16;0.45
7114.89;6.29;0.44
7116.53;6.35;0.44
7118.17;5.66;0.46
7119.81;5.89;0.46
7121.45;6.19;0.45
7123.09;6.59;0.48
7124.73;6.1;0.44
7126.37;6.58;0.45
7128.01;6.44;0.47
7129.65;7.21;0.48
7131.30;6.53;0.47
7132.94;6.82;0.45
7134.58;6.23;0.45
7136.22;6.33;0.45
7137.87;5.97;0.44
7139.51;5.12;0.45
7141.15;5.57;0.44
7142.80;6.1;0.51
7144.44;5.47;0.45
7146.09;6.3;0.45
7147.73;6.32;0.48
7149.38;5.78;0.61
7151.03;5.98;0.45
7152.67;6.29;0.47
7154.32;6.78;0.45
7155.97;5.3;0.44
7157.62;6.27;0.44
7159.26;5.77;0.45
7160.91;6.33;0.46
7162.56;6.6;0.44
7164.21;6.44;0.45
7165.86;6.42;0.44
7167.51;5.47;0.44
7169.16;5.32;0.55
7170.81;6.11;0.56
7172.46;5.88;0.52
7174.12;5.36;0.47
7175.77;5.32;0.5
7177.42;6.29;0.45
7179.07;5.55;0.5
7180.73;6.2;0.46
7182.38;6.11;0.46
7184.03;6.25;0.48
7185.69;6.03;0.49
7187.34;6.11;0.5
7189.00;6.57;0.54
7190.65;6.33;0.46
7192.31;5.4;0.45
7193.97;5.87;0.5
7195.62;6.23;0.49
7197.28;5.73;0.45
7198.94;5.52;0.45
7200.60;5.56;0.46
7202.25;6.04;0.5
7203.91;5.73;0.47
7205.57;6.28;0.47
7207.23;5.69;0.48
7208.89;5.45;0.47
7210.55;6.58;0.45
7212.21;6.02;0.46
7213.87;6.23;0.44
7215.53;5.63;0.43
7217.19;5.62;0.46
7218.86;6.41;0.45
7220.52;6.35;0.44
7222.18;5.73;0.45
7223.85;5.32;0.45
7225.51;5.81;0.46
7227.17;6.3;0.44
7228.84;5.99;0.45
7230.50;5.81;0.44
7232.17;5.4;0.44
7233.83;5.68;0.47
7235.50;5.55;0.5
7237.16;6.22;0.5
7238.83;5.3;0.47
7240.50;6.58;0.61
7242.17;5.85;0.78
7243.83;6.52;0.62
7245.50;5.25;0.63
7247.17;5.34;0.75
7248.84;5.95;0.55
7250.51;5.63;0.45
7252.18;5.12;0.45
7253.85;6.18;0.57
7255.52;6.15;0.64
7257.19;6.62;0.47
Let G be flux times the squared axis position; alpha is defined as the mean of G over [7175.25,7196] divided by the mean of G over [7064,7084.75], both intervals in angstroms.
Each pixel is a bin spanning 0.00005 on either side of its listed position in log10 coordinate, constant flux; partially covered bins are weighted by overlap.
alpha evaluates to 1.0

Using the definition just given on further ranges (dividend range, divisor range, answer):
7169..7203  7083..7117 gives 1.06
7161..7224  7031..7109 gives 1.05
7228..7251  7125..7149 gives 0.96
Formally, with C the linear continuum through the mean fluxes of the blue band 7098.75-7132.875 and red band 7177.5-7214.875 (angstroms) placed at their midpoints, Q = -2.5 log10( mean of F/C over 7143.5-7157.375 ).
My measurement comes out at -0.01 mag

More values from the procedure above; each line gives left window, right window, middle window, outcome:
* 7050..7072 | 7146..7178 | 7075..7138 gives 0.01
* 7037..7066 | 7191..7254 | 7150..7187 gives -0.02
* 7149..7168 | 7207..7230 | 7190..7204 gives 0.04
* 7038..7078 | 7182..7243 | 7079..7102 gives 0.04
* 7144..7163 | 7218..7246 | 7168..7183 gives 0.05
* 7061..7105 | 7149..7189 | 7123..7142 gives -0.06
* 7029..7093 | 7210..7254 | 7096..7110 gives 0.10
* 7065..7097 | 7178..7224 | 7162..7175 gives 0.01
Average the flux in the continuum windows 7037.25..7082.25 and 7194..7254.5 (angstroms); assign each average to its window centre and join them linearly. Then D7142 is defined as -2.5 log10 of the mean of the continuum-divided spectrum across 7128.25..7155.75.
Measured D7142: -0.04 mag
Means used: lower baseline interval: 6.03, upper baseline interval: 5.85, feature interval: 6.16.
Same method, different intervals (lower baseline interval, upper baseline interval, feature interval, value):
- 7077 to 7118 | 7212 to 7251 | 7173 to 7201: -0.02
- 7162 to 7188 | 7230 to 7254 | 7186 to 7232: -0.01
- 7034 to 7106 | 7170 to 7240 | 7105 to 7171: -0.03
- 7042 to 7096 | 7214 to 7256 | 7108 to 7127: -0.01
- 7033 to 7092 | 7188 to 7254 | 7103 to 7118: 0.05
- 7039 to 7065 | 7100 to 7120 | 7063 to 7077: -0.03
